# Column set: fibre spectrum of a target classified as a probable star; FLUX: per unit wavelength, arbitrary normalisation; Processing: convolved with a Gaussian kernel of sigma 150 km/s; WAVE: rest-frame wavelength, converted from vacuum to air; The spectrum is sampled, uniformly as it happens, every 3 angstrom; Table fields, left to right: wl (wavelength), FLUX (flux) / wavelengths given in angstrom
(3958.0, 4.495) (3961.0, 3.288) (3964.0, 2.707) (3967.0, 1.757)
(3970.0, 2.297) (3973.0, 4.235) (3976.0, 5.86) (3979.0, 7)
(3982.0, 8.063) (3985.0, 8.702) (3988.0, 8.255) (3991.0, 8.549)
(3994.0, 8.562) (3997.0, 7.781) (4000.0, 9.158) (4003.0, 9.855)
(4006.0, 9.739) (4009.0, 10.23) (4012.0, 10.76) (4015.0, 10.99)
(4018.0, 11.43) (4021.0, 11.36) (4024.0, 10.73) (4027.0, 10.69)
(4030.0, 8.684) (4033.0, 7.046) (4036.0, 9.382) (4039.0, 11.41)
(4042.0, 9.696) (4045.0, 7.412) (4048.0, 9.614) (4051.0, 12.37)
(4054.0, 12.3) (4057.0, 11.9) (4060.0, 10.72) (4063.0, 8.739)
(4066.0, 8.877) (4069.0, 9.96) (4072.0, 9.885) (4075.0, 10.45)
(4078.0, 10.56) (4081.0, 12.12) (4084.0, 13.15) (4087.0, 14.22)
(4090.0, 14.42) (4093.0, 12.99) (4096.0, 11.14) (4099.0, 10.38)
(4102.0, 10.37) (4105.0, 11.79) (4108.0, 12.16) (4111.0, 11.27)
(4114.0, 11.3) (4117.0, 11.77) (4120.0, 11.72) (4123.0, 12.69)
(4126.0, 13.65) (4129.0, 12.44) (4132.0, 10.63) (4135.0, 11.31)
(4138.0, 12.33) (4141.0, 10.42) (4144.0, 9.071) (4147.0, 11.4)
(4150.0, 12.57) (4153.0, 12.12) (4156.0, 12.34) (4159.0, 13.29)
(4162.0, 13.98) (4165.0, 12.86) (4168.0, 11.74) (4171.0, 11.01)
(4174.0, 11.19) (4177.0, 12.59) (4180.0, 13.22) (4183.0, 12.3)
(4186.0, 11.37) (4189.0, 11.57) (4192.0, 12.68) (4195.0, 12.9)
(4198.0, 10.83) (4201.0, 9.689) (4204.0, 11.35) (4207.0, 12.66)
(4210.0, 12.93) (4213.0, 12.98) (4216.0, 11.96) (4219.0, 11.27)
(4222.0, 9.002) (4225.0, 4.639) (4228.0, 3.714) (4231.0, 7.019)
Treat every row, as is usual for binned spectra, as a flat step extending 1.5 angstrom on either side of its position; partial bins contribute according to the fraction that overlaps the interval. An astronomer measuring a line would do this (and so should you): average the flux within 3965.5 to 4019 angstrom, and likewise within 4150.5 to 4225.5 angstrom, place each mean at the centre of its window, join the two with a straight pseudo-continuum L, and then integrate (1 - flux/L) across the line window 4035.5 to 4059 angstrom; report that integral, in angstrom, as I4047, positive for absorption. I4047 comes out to -4.0 angstrom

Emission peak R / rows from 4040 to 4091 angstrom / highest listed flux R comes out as 14.42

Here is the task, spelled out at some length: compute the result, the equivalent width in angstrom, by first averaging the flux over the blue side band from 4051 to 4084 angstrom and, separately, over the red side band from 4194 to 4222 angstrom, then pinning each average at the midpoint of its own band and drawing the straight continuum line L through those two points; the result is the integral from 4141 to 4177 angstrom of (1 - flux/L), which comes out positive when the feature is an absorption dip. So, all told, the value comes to -1.8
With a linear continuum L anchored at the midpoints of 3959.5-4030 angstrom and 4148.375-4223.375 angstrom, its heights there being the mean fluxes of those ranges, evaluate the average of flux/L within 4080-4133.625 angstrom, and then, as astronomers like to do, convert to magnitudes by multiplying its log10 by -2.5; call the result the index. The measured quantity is -0.18 mag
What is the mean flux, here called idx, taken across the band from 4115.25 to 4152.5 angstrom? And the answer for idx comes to 11.7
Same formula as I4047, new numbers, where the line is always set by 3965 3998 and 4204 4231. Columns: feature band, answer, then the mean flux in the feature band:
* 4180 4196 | -4.9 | 12.2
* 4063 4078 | -4.1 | 9.76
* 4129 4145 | -4.3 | 11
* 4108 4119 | -4.3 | 11.6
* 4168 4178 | -2.6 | 11.6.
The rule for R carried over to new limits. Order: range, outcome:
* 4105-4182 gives 13.98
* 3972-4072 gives 12.37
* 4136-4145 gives 12.33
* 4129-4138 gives 12.44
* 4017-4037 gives 11.43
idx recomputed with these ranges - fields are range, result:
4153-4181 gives 12.4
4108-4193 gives 12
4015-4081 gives 10.2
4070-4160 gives 11.8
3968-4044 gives 8.76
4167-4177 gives 11.5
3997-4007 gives 9.31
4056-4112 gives 11.3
